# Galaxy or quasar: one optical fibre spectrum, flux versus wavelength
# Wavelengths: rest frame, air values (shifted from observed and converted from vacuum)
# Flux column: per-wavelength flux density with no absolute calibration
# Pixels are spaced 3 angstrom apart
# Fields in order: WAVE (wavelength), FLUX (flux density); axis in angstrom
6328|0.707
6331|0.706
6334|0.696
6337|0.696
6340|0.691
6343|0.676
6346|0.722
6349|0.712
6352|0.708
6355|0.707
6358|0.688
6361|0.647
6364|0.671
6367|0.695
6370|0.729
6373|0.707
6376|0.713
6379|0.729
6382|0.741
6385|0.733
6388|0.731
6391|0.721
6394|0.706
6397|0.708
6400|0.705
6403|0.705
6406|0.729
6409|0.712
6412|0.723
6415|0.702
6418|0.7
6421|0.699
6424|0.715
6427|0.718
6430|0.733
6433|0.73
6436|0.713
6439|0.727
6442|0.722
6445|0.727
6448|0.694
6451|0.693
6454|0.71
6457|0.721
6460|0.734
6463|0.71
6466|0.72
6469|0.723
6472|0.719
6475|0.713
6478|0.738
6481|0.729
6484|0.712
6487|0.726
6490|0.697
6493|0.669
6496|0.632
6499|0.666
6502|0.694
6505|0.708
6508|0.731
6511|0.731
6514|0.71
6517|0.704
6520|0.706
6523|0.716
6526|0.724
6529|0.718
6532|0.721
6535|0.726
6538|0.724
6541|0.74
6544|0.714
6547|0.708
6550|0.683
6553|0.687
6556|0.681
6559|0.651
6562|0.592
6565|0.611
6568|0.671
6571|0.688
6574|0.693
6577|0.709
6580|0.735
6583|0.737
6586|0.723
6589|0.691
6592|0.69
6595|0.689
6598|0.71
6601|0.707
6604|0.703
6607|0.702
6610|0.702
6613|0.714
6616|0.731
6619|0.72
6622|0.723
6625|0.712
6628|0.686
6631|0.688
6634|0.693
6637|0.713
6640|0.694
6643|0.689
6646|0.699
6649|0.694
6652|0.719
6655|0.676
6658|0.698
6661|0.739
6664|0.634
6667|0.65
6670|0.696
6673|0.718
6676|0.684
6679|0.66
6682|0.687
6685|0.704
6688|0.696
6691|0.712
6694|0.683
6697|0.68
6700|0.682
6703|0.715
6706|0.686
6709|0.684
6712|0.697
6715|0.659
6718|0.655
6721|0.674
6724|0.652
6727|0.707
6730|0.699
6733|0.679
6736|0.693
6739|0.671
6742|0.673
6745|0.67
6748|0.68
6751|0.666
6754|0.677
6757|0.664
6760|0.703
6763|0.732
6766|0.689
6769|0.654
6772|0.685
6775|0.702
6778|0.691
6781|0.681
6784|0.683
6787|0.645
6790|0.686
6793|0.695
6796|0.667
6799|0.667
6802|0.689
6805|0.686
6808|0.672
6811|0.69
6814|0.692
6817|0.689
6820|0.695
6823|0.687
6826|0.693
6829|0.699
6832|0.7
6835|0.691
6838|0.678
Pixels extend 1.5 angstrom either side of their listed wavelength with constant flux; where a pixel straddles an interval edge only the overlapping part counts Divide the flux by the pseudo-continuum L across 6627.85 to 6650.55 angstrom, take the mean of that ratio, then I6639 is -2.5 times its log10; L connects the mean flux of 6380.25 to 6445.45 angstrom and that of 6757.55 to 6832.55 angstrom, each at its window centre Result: 0.01 mag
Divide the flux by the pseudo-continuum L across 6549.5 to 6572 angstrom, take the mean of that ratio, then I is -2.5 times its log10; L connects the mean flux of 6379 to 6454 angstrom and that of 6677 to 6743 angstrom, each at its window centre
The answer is 0.07 mag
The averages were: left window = 0.716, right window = 0.684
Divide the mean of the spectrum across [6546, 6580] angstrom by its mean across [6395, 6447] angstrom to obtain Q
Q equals 0.94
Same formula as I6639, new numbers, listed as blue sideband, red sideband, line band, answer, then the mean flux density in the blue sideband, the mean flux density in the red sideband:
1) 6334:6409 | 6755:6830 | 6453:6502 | -0.01 mag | 0.707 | 0.685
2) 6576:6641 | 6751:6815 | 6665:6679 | 0.03 mag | 0.708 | 0.683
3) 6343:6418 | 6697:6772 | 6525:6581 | 0.00 mag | 0.709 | 0.682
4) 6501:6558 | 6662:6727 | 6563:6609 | 0.01 mag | 0.712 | 0.682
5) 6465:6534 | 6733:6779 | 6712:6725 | 0.04 mag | 0.709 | 0.683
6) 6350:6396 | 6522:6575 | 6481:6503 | 0.01 mag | 0.708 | 0.691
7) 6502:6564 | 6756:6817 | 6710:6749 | 0.02 mag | 0.703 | 0.684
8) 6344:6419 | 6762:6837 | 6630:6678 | 0.00 mag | 0.71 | 0.686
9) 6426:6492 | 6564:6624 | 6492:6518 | 0.03 mag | 0.718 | 0.703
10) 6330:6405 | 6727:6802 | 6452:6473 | -0.03 mag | 0.706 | 0.682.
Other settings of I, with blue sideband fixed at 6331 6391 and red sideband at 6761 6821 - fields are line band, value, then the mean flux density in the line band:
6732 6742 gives 0.012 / 0.68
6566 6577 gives 0.017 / 0.684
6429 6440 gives -0.036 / 0.725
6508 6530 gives -0.029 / 0.717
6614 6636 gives -0.024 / 0.708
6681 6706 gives -0.008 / 0.695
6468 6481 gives -0.037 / 0.724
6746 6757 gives 0.022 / 0.673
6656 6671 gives 0.013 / 0.683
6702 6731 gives 0.010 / 0.682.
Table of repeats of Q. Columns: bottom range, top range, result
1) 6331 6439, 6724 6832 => 0.96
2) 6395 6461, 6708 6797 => 0.95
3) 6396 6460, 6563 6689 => 0.98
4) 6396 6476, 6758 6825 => 0.96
